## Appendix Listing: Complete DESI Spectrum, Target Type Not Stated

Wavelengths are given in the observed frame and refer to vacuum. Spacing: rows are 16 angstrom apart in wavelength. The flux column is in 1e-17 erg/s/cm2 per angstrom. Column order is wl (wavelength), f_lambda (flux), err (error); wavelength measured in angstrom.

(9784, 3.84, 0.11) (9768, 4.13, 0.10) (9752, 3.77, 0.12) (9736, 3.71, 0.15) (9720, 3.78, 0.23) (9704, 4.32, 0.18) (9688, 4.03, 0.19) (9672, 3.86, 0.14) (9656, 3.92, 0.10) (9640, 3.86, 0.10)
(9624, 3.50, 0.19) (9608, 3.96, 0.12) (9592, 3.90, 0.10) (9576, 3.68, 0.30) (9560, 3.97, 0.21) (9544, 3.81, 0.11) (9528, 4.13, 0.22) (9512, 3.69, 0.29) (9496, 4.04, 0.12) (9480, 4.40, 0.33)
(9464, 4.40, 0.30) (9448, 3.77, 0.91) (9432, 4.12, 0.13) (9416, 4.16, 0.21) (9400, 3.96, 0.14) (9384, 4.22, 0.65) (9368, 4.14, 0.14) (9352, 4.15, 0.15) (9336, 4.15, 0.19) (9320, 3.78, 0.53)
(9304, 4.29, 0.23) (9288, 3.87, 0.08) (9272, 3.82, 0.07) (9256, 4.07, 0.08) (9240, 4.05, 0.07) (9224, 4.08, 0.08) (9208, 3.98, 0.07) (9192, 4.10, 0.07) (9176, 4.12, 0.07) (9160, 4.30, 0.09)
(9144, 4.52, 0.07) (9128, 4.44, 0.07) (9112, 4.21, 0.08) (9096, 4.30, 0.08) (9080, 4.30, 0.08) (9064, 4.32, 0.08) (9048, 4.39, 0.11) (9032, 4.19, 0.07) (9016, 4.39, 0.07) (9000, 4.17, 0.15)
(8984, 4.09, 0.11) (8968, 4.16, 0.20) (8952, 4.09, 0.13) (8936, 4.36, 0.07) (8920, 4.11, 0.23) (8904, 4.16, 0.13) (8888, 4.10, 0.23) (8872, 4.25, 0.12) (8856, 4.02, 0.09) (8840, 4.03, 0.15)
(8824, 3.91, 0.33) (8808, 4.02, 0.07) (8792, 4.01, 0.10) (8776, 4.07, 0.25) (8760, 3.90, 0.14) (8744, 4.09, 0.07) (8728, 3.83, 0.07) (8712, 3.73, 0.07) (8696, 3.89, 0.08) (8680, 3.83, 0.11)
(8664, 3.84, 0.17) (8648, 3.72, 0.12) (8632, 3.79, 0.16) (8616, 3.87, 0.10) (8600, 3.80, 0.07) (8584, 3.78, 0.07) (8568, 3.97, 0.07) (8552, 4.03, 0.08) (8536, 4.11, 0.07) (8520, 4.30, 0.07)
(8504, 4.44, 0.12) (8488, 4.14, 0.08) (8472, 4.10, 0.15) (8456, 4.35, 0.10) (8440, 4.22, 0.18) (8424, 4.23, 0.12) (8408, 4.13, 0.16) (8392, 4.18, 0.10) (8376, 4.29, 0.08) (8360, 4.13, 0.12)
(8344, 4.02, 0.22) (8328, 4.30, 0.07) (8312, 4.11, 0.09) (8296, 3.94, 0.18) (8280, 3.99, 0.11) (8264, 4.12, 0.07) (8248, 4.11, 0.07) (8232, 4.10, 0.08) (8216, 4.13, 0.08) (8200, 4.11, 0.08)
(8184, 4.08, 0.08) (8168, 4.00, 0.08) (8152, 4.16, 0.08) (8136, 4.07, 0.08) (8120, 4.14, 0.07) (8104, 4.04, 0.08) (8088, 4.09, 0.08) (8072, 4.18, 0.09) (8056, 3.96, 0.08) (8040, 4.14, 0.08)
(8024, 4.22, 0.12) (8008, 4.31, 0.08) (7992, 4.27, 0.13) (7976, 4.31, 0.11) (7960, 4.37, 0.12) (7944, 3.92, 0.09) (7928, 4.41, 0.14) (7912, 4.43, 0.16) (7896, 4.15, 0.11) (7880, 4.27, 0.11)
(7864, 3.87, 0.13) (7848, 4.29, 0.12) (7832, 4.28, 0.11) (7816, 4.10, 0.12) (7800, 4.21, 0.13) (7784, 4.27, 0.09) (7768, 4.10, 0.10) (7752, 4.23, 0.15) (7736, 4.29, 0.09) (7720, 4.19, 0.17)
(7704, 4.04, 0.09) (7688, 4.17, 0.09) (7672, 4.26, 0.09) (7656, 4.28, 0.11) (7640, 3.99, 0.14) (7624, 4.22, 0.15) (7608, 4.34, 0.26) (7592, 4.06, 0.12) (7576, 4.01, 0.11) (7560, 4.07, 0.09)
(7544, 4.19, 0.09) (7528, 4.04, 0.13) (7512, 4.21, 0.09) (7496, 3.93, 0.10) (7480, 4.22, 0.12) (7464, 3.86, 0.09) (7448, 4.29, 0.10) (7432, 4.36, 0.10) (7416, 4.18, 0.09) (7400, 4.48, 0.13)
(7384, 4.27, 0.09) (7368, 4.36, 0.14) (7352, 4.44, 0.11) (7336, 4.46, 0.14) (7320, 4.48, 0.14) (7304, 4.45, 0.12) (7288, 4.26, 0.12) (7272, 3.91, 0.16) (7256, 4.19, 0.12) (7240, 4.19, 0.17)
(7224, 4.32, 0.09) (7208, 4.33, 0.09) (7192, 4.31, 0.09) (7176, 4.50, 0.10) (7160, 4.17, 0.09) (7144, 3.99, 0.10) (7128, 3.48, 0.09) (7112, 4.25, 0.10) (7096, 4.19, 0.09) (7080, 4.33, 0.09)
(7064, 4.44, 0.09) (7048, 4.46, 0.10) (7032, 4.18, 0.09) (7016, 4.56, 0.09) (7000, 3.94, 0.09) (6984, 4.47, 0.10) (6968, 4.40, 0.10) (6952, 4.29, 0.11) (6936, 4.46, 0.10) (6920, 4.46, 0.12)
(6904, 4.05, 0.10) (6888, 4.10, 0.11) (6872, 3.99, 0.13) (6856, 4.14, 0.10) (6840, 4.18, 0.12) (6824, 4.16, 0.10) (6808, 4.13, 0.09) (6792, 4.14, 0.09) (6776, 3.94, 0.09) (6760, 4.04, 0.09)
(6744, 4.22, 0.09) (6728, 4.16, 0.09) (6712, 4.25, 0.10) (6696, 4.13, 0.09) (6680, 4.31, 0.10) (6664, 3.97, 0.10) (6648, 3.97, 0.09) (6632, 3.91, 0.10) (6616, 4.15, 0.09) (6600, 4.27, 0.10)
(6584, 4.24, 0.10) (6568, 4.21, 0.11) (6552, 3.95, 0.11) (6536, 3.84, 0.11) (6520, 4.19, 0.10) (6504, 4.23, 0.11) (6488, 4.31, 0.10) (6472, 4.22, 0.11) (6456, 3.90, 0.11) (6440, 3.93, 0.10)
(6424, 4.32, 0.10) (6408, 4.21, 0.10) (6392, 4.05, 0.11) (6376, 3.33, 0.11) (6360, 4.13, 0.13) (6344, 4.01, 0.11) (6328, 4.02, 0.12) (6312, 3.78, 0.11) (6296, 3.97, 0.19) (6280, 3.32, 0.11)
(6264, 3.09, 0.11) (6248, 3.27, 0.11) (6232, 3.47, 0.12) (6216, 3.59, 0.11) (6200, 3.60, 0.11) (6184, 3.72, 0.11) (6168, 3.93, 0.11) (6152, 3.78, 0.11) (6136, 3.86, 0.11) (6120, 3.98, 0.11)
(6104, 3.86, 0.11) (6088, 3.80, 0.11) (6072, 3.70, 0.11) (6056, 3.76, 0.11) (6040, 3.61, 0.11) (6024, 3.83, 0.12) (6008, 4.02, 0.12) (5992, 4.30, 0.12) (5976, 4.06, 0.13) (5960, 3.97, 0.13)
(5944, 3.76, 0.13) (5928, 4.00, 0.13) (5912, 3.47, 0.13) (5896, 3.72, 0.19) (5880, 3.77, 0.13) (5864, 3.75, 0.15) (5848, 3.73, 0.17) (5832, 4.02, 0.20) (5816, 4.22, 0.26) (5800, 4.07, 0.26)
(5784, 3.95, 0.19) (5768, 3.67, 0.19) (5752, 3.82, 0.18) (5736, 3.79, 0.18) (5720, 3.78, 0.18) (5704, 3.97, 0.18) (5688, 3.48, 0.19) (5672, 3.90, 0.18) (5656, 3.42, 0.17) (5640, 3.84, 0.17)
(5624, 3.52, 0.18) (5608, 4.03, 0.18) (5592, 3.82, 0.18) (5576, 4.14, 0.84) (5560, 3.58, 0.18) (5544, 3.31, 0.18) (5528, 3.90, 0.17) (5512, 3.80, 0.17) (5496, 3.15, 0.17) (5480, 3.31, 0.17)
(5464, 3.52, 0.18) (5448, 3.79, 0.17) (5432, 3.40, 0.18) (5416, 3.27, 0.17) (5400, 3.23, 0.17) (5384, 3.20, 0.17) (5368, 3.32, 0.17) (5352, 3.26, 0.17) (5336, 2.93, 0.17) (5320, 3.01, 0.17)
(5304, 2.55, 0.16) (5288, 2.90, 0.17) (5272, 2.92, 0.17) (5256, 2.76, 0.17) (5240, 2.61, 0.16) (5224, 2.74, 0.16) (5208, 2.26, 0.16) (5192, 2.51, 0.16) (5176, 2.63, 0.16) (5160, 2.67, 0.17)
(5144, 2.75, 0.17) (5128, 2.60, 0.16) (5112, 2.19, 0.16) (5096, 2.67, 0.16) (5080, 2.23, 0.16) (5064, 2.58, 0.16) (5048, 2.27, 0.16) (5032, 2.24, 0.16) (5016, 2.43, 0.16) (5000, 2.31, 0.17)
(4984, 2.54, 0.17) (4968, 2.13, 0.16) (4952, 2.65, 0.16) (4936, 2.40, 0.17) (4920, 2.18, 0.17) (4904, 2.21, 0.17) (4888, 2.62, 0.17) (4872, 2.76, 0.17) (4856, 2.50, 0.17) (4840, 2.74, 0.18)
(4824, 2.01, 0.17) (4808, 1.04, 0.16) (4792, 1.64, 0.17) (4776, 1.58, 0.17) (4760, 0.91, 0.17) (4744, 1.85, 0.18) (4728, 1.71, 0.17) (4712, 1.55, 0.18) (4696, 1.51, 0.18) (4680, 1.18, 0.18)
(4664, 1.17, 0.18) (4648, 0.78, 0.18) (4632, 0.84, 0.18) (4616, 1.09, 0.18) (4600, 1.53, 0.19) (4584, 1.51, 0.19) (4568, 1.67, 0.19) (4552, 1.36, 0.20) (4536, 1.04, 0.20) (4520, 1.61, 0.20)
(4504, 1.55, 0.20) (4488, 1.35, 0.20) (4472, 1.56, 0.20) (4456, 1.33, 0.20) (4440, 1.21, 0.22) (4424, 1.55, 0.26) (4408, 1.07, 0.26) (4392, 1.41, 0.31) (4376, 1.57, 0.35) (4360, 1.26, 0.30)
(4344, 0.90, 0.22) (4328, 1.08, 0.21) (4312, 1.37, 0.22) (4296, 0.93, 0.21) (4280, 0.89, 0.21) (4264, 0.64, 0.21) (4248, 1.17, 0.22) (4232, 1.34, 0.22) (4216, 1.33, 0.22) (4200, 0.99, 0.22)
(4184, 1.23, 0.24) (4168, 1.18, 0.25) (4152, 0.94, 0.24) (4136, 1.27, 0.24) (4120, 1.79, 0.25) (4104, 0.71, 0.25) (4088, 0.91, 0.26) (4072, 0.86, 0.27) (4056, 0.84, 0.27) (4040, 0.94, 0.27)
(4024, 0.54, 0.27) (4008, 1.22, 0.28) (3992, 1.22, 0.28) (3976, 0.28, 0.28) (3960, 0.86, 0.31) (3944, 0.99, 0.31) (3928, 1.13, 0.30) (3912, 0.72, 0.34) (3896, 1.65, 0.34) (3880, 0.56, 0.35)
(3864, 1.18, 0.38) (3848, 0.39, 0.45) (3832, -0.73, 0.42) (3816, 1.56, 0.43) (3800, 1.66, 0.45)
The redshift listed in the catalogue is 0.210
